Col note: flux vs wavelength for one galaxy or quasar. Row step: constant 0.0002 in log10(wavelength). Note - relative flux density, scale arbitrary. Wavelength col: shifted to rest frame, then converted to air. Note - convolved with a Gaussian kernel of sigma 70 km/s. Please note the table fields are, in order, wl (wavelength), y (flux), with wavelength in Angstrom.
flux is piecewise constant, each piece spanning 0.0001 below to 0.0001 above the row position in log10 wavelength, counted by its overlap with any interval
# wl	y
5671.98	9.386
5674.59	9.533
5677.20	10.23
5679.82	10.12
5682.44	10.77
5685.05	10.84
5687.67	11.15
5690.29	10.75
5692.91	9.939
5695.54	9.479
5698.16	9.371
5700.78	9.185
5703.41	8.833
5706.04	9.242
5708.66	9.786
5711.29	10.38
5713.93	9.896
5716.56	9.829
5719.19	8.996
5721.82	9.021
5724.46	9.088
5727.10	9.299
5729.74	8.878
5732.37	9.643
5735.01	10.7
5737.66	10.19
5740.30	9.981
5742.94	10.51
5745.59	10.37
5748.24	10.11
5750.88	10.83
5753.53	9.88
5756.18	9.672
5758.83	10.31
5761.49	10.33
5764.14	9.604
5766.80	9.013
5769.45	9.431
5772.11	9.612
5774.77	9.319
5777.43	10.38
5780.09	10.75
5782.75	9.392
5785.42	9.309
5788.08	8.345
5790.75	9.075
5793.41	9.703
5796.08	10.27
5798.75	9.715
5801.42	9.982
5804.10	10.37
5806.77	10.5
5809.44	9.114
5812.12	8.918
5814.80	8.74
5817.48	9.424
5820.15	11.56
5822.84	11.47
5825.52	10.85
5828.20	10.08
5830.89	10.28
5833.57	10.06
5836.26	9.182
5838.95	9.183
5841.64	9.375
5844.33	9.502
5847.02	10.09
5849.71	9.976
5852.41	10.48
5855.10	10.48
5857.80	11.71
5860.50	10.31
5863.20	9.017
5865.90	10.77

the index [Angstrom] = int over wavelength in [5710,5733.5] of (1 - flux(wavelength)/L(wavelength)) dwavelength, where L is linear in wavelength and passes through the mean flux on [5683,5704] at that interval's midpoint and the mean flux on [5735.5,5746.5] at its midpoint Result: 1.7 Angstrom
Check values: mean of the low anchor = 10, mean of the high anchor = 10.3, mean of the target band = 9.44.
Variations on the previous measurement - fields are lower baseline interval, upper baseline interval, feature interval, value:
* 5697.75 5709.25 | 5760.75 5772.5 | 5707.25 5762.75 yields -2.8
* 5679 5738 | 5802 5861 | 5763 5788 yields 0.9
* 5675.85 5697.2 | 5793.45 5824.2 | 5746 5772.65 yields 0.7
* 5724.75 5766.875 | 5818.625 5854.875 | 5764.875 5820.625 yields 2.4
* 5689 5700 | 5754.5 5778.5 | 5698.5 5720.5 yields 0.7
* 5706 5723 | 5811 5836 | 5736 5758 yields -1.0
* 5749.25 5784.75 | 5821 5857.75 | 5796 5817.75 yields 0.8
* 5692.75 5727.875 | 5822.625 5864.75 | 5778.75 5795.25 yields 0.6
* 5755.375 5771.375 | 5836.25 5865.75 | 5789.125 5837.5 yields -0.3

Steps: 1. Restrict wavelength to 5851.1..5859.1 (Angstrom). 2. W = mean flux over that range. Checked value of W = 10.9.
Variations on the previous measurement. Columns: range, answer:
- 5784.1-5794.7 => 9.11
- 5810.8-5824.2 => 10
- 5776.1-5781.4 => 10.6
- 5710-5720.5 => 9.77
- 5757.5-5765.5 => 10.1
